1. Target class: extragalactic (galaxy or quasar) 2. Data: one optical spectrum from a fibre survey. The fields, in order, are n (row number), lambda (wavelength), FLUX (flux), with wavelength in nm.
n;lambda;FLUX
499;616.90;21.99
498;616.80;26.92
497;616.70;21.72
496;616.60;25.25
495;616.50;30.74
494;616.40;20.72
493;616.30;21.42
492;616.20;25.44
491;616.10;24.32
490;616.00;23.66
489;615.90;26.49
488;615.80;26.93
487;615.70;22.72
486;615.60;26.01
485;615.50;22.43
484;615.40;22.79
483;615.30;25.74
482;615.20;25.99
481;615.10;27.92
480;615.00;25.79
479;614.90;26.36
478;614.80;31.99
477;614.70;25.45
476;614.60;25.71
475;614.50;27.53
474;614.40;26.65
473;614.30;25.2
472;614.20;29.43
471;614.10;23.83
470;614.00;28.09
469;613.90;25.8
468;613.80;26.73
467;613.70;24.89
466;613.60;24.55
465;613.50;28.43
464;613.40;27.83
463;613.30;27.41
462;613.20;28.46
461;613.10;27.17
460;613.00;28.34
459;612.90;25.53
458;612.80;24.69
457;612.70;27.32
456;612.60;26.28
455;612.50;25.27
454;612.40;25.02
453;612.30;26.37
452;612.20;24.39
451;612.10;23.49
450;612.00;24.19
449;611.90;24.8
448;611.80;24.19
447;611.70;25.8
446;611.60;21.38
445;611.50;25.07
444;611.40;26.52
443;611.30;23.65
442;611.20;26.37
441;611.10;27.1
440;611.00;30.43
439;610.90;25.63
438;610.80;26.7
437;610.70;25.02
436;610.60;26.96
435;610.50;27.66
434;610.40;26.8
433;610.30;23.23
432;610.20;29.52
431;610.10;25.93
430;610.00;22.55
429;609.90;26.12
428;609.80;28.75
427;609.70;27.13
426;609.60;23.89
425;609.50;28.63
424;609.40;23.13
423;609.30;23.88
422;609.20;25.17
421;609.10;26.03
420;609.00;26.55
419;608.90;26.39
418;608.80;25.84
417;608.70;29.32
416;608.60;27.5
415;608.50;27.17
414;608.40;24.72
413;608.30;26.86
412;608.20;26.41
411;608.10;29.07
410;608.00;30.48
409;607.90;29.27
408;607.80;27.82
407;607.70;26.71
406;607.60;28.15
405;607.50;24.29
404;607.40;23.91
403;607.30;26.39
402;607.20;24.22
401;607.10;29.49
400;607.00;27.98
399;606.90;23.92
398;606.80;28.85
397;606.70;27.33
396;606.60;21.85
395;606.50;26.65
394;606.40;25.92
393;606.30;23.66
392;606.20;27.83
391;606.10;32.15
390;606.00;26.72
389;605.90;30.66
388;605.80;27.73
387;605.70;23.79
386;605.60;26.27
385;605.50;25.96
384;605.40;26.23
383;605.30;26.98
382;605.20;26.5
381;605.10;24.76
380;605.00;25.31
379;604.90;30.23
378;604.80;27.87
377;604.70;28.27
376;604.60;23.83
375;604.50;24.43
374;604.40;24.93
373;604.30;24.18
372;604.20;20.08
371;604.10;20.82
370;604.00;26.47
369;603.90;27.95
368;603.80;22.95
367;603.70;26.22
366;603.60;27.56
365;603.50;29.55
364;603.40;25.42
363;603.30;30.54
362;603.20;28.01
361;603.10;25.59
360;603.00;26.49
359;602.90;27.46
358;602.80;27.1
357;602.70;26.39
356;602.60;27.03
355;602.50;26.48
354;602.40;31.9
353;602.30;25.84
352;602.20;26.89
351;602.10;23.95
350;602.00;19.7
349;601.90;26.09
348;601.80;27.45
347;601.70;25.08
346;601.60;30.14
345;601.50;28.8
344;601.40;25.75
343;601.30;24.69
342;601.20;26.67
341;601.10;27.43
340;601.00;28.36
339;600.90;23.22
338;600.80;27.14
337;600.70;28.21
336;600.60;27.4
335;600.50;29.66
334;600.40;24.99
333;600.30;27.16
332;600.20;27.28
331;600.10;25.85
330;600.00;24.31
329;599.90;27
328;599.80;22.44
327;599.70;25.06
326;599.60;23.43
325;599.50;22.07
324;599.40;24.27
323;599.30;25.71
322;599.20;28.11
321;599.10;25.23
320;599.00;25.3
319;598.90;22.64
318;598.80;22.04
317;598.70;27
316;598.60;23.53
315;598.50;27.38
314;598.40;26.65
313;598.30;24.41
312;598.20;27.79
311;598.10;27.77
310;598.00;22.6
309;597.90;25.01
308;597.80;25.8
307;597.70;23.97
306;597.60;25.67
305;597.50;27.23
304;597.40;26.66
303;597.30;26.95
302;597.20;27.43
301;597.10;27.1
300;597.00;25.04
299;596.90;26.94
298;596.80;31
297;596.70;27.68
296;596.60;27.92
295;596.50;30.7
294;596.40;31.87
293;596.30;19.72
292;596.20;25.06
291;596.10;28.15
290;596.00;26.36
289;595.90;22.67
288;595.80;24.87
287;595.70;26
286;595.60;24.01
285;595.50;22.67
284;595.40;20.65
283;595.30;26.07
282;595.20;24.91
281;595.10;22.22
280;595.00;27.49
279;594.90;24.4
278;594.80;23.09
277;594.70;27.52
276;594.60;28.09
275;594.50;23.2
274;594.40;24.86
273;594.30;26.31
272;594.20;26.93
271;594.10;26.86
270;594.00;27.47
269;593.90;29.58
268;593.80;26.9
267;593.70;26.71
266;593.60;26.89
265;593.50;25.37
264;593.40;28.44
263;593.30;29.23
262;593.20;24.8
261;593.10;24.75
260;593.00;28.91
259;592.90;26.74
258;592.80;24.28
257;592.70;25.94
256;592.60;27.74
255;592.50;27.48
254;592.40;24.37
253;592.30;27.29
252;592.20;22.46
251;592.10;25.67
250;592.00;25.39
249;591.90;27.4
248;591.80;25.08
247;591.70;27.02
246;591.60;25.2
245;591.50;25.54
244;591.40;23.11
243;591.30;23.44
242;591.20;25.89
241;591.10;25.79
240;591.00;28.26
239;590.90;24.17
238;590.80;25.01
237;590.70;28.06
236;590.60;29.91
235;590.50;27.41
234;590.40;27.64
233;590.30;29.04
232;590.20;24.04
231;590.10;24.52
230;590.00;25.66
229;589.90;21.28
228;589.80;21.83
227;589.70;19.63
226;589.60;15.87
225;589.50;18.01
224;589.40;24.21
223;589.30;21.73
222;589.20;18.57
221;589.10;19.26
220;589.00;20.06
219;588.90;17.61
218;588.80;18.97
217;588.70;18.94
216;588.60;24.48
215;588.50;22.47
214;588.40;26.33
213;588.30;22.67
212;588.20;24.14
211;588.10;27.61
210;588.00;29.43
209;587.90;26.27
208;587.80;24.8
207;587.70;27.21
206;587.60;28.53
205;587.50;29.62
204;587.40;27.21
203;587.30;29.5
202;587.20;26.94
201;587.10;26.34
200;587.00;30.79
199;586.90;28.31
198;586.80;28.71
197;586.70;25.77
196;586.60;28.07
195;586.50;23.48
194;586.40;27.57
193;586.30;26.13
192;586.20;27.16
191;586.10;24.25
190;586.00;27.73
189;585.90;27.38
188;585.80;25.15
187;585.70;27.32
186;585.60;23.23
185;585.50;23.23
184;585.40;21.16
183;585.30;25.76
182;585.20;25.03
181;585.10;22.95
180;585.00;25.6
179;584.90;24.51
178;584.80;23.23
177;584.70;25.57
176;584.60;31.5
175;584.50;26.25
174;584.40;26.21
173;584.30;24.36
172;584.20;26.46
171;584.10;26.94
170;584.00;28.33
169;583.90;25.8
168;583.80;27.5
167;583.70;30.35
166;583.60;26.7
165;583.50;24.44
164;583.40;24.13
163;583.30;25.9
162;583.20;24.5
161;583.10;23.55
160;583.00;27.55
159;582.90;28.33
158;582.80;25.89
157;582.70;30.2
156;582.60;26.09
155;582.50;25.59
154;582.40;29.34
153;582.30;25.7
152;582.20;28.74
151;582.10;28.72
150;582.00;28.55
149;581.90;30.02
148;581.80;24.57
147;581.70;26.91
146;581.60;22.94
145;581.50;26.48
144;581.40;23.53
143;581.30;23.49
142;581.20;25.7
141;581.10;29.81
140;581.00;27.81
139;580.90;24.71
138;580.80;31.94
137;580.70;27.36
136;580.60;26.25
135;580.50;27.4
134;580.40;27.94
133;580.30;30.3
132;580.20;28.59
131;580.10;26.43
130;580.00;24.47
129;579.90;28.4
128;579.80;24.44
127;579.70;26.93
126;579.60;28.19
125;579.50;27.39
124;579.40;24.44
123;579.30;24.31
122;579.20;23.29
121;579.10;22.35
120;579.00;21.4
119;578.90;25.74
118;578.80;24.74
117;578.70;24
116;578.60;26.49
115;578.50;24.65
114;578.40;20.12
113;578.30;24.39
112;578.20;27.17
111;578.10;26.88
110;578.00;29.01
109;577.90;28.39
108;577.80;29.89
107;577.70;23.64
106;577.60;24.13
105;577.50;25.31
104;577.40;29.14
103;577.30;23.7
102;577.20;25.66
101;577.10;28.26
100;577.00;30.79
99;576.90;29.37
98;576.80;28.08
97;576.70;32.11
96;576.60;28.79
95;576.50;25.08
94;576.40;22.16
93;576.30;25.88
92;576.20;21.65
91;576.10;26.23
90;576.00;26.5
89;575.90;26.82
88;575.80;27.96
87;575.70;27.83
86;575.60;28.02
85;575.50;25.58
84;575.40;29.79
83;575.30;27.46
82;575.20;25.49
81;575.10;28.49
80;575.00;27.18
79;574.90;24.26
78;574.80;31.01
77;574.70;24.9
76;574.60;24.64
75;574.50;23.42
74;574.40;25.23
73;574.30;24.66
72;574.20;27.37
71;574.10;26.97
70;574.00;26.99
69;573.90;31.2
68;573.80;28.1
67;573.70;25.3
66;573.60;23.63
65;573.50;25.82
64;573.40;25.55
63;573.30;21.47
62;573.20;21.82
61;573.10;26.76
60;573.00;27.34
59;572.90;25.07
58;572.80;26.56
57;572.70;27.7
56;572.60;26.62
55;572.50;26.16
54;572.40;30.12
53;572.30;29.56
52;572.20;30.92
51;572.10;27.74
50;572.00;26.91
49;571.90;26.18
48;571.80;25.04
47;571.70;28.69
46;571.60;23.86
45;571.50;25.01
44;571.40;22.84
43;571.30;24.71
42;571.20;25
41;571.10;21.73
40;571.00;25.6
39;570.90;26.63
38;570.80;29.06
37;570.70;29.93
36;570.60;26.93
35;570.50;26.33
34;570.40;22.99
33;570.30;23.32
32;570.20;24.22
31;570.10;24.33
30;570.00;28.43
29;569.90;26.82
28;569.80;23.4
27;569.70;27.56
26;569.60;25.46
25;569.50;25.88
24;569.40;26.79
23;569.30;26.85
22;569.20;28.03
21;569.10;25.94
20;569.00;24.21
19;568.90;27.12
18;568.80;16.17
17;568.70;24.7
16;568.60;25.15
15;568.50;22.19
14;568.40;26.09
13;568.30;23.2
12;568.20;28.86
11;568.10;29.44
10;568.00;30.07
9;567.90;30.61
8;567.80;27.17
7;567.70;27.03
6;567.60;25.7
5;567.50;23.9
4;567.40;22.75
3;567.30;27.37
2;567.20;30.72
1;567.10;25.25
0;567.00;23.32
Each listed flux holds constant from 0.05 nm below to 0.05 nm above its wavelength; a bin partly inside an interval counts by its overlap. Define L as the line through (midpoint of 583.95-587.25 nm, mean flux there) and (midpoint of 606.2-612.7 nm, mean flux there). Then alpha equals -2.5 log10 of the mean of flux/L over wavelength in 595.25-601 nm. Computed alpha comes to 0.01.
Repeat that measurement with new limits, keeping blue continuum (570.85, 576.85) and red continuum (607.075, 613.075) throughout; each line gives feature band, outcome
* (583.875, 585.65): 0.04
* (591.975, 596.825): 0.01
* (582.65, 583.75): -0.01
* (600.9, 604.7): 0.00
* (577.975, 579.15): 0.07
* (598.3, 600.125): 0.06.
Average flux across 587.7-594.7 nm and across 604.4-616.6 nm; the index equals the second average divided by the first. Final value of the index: 1.05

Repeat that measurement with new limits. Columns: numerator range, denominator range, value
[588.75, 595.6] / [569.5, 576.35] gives 0.95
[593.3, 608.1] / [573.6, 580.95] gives 0.99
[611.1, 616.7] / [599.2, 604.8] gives 0.99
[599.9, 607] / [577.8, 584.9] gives 1.00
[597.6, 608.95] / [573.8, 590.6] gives 1.01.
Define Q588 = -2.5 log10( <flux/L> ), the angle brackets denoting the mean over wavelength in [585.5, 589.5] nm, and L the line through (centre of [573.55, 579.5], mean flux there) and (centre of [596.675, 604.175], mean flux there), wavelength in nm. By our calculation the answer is 0.05 mag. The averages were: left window 26.2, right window 26.1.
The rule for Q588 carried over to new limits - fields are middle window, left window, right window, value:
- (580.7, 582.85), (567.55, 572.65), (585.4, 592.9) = -0.06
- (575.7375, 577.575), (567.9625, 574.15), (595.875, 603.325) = -0.03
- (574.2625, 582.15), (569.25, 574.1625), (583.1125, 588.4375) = -0.01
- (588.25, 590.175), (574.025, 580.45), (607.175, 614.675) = 0.23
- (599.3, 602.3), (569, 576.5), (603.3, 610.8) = 0.02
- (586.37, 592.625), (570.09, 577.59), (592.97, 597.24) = 0.05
